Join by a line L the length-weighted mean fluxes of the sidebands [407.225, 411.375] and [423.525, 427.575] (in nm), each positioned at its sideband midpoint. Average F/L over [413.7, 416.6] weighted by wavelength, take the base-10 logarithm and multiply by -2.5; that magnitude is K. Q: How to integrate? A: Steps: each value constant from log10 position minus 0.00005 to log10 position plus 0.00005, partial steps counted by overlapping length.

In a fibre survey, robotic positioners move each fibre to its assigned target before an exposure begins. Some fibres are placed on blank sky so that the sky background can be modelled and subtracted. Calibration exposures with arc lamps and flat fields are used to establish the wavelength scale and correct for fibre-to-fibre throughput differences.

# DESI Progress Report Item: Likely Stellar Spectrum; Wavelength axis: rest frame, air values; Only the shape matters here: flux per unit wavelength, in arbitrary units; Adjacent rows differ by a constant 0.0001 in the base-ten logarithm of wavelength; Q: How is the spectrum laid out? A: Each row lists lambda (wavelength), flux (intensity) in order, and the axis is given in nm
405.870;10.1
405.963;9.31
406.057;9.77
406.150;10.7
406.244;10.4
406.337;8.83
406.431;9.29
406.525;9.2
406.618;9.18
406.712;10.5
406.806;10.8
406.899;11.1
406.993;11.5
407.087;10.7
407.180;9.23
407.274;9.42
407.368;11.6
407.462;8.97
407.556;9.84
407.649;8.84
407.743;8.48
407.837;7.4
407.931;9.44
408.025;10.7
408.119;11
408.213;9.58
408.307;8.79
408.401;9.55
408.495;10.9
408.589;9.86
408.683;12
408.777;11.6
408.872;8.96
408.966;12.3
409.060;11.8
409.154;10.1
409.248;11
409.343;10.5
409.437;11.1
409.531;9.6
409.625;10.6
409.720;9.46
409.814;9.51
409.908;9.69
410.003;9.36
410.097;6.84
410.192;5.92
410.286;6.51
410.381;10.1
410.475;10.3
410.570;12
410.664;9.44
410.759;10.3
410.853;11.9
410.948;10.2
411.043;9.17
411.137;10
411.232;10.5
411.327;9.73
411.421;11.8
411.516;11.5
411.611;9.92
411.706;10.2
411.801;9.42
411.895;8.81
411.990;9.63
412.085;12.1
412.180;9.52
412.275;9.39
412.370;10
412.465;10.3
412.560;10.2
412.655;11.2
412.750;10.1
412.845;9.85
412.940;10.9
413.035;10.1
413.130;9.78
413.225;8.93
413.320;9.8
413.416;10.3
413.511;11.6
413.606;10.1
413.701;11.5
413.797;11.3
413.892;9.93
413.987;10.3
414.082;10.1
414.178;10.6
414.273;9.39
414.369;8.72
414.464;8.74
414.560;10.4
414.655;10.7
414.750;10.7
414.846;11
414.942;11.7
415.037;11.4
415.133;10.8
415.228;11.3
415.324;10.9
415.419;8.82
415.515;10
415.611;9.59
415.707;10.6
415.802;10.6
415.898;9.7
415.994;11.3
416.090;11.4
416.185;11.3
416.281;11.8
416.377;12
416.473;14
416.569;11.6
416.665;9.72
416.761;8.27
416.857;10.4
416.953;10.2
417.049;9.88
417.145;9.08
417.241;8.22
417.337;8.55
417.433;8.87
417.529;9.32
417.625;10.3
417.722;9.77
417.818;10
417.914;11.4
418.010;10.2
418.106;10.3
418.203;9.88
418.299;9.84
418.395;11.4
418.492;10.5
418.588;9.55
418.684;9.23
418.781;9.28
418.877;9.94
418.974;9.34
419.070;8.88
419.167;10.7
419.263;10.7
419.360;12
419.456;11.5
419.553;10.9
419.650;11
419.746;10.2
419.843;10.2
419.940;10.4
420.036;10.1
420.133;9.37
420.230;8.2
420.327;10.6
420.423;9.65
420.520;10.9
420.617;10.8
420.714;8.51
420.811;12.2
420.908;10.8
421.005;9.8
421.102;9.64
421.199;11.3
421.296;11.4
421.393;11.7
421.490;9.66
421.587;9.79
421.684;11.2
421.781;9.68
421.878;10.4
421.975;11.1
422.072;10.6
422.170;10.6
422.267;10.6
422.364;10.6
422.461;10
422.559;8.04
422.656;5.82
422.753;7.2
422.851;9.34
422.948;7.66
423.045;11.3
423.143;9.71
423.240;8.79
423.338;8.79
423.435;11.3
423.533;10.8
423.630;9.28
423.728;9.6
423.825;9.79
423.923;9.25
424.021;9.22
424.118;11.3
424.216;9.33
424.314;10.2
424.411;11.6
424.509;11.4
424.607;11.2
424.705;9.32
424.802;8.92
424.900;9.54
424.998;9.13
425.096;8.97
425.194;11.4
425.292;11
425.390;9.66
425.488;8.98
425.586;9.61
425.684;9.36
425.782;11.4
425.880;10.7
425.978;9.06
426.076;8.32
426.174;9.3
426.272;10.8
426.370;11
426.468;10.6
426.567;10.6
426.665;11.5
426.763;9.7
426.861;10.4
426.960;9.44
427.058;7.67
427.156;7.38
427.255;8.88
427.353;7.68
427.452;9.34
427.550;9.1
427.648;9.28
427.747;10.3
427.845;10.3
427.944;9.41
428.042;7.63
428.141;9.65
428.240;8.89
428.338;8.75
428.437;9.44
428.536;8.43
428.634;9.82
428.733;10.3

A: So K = -0.09 mag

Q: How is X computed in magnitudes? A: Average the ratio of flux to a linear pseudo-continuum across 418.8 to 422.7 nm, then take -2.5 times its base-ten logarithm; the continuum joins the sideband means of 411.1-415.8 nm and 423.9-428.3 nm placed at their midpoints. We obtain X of -0.03 mag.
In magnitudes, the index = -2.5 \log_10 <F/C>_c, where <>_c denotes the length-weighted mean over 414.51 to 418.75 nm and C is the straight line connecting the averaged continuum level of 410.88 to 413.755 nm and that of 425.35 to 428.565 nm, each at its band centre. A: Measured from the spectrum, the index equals -0.04 mag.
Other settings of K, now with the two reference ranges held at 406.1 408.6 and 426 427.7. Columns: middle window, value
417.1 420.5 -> -0.04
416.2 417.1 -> -0.13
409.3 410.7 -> 0.05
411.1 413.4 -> -0.04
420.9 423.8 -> -0.04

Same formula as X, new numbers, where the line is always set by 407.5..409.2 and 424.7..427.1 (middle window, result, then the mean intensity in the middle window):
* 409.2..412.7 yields 0.01 mag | 9.94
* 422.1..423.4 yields 0.09 mag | 9.16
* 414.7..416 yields -0.06 mag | 10.6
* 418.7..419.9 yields -0.04 mag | 10.3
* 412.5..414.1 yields -0.04 mag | 10.4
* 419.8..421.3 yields -0.03 mag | 10.2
